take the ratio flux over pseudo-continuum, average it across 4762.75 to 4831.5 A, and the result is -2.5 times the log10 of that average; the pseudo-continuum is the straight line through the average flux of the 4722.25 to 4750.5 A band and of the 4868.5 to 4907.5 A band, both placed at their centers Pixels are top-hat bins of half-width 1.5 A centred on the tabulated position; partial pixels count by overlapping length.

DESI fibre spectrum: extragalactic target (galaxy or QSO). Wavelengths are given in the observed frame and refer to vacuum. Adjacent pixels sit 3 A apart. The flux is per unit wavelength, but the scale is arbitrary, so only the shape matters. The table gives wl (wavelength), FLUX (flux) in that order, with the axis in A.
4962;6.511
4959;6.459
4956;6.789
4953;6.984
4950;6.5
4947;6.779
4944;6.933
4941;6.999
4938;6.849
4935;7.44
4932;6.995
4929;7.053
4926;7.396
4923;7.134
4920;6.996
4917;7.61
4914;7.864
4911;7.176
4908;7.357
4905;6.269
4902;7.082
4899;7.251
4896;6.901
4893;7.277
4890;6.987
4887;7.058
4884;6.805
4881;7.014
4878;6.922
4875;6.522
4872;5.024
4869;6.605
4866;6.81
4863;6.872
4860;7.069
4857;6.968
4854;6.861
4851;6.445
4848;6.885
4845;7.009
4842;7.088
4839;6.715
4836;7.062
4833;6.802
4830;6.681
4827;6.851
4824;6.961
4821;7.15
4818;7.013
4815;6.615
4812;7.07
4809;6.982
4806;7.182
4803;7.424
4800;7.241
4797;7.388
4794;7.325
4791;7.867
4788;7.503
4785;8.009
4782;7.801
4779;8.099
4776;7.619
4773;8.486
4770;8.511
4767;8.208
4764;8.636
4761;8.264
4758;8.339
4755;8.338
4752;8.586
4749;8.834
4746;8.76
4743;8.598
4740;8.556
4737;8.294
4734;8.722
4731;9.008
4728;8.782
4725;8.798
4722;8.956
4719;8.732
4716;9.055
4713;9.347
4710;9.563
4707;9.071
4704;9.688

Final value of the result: 0.06 mag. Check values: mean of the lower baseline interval 8.72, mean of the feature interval 7.5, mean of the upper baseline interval 6.77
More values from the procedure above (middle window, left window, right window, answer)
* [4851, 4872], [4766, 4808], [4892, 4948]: 0.11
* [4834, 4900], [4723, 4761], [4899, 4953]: 0.11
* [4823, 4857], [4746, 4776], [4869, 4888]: 0.05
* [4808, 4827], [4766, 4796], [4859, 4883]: 0.07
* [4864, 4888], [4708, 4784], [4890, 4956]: 0.14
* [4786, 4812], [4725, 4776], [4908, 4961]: 0.11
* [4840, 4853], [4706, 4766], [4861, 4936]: 0.10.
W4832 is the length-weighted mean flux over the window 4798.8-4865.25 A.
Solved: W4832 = 6.95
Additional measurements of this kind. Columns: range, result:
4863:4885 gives 6.55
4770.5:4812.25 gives 7.61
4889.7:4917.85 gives 7.18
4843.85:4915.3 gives 6.87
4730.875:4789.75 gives 8.34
